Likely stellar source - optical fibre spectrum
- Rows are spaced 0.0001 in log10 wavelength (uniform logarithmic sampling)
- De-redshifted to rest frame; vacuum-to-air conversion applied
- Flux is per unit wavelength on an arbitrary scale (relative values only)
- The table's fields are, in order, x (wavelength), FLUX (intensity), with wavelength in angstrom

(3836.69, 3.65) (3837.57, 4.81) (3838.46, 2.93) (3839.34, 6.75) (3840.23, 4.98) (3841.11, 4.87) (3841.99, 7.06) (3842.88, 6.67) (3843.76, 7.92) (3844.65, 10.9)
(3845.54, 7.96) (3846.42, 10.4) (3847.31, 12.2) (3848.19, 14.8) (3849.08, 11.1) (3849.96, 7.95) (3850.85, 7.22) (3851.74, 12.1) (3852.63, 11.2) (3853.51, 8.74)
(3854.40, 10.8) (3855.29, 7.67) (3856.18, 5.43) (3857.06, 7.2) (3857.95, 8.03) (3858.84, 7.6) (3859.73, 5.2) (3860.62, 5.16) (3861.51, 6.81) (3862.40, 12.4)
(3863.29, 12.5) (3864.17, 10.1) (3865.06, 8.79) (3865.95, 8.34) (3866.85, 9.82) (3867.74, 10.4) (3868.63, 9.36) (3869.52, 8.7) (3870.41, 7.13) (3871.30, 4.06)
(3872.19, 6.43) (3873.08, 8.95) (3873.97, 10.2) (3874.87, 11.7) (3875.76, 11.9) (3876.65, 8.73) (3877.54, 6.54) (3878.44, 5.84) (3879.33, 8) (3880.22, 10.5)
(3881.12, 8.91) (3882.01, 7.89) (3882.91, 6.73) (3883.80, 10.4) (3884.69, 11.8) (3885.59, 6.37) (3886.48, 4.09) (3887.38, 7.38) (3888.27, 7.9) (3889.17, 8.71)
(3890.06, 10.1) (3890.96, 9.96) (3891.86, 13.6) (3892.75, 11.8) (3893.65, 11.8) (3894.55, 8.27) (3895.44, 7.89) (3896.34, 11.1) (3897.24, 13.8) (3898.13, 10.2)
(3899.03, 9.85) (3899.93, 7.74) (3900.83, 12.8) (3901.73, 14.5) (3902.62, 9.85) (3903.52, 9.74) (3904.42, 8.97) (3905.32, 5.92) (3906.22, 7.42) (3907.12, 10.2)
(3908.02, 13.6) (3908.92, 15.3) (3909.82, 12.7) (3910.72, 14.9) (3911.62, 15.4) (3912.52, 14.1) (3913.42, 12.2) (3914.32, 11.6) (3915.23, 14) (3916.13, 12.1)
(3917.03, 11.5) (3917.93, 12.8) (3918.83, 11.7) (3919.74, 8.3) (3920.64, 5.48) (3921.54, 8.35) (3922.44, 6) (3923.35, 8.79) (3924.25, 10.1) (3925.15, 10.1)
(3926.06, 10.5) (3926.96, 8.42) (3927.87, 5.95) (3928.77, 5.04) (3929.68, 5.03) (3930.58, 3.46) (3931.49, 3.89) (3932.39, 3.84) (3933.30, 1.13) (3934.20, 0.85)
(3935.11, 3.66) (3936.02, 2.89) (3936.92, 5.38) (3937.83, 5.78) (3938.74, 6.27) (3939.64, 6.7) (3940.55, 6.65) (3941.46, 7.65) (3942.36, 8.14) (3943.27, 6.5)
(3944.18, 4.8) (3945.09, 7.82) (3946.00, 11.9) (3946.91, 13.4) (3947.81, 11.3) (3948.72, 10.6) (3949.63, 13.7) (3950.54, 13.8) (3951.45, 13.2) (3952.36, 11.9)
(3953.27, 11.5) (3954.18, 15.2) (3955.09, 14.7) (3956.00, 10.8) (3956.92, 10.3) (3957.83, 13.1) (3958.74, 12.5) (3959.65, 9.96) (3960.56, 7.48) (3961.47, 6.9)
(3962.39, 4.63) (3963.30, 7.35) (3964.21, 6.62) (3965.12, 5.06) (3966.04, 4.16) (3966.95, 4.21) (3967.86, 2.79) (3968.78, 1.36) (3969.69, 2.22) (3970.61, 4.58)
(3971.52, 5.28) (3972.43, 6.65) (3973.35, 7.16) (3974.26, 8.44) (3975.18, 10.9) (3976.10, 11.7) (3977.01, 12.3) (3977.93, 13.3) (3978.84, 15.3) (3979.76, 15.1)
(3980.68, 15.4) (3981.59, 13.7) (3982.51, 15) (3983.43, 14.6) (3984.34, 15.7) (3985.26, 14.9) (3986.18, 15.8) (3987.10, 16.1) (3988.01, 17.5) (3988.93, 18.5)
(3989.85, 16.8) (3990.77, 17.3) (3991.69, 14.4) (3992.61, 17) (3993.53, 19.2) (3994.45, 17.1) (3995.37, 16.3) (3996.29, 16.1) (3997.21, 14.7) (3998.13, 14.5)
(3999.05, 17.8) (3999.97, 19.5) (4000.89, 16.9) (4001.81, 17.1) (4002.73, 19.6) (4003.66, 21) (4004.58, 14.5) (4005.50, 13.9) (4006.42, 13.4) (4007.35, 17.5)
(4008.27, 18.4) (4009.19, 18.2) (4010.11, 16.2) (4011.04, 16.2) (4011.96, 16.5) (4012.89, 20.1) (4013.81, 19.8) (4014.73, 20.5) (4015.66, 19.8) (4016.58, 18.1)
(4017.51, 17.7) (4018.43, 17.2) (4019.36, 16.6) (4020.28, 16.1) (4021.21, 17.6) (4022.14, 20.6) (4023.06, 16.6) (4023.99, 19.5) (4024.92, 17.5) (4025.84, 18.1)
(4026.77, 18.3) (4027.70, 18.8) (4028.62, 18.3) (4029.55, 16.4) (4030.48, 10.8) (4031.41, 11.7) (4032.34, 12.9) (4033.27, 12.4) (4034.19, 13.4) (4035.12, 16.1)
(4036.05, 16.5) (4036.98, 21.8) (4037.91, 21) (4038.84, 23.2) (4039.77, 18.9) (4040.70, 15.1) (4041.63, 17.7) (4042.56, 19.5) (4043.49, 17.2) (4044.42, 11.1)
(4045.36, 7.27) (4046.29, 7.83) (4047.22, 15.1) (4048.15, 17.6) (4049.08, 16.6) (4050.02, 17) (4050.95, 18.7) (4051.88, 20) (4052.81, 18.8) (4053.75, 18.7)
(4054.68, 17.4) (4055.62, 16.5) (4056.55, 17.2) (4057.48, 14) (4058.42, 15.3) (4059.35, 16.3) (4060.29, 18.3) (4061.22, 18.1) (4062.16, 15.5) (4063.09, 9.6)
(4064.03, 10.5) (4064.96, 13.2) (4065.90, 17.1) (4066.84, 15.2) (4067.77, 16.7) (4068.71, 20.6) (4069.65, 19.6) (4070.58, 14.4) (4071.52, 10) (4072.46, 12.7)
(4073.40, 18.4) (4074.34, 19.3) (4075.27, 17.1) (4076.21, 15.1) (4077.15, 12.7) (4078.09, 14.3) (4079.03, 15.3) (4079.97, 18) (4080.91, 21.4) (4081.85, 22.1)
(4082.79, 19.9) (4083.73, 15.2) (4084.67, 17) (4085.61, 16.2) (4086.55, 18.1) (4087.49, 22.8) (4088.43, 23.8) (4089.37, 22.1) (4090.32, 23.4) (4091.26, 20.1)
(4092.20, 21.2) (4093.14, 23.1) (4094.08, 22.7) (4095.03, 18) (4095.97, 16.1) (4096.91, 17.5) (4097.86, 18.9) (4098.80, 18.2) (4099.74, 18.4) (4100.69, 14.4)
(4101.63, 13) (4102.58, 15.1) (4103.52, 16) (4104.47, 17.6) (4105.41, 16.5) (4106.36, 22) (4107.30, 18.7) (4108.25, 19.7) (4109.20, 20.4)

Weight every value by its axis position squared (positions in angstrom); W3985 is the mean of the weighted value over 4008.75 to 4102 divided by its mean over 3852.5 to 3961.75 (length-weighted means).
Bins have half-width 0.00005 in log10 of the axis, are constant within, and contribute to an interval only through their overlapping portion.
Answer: 2.01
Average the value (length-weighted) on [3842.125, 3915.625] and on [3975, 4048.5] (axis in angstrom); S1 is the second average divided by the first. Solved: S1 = 1.70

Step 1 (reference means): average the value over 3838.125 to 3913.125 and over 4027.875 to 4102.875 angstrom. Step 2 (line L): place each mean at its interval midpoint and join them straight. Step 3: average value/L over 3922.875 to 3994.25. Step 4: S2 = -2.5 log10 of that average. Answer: 0.30 mag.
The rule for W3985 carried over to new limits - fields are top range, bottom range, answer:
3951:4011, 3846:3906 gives 1.47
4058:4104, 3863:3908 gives 2.05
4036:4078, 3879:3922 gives 1.69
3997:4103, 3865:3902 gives 2.01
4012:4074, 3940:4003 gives 1.45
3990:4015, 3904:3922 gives 1.58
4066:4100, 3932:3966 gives 2.30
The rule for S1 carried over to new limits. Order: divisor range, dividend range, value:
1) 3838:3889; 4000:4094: 2.03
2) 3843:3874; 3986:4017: 1.94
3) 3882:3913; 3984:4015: 1.64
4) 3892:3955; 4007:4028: 1.92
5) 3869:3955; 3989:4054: 1.84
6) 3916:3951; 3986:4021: 2.25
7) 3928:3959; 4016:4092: 2.03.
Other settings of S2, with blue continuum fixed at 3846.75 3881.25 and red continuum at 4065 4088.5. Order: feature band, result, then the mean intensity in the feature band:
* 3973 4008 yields -0.12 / 15.5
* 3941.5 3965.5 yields 0.22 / 10.1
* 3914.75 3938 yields 0.49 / 7.13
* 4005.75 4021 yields -0.20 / 17.6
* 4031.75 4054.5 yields -0.04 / 16.4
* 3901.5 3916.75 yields -0.11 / 11.9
